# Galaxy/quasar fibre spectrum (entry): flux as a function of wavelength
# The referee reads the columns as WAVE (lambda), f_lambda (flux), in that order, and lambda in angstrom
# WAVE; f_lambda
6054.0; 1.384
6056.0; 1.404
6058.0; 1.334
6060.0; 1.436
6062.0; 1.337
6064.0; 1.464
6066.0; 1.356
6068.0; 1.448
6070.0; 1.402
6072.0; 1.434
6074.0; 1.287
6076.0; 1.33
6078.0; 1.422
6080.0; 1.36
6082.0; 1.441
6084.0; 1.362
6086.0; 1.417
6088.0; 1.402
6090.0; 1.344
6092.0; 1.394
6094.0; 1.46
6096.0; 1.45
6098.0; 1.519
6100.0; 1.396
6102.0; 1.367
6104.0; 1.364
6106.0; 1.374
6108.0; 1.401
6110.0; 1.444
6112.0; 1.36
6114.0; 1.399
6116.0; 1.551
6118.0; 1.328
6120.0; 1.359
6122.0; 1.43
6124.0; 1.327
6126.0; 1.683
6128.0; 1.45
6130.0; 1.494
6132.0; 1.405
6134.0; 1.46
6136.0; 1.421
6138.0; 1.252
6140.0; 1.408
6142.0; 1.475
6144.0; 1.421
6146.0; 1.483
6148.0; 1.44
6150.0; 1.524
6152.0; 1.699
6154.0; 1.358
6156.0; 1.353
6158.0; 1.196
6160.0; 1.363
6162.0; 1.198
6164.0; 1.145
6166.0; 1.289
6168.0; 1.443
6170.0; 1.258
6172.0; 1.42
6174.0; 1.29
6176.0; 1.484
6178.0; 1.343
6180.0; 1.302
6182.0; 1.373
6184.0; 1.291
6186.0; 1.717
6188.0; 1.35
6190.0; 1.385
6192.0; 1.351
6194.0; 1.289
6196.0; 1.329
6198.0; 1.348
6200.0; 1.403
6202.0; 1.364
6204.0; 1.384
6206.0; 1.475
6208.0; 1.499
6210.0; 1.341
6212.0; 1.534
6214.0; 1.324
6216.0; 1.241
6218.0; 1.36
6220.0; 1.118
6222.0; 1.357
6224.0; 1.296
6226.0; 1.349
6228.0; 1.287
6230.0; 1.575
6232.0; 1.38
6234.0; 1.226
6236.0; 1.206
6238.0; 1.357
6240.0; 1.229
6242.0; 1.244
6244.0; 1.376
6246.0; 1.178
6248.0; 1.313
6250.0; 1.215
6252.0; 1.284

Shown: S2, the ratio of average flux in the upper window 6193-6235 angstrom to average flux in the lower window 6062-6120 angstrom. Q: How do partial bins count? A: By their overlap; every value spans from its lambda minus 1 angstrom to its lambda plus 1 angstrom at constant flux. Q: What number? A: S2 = 1.0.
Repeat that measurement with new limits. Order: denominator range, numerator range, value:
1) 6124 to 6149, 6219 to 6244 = 0.90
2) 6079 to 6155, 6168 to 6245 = 0.95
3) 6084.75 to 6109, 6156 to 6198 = 0.95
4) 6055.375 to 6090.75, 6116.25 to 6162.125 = 1.02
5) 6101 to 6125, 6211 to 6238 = 0.95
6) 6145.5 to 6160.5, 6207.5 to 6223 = 0.94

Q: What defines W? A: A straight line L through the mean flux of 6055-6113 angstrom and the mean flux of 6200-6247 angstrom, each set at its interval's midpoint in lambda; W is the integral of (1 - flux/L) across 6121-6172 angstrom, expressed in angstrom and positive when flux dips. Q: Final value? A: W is -1.10 angstrom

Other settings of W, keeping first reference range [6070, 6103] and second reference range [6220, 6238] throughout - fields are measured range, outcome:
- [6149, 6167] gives 0.19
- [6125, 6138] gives -0.87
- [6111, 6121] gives -0.11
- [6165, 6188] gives -0.51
